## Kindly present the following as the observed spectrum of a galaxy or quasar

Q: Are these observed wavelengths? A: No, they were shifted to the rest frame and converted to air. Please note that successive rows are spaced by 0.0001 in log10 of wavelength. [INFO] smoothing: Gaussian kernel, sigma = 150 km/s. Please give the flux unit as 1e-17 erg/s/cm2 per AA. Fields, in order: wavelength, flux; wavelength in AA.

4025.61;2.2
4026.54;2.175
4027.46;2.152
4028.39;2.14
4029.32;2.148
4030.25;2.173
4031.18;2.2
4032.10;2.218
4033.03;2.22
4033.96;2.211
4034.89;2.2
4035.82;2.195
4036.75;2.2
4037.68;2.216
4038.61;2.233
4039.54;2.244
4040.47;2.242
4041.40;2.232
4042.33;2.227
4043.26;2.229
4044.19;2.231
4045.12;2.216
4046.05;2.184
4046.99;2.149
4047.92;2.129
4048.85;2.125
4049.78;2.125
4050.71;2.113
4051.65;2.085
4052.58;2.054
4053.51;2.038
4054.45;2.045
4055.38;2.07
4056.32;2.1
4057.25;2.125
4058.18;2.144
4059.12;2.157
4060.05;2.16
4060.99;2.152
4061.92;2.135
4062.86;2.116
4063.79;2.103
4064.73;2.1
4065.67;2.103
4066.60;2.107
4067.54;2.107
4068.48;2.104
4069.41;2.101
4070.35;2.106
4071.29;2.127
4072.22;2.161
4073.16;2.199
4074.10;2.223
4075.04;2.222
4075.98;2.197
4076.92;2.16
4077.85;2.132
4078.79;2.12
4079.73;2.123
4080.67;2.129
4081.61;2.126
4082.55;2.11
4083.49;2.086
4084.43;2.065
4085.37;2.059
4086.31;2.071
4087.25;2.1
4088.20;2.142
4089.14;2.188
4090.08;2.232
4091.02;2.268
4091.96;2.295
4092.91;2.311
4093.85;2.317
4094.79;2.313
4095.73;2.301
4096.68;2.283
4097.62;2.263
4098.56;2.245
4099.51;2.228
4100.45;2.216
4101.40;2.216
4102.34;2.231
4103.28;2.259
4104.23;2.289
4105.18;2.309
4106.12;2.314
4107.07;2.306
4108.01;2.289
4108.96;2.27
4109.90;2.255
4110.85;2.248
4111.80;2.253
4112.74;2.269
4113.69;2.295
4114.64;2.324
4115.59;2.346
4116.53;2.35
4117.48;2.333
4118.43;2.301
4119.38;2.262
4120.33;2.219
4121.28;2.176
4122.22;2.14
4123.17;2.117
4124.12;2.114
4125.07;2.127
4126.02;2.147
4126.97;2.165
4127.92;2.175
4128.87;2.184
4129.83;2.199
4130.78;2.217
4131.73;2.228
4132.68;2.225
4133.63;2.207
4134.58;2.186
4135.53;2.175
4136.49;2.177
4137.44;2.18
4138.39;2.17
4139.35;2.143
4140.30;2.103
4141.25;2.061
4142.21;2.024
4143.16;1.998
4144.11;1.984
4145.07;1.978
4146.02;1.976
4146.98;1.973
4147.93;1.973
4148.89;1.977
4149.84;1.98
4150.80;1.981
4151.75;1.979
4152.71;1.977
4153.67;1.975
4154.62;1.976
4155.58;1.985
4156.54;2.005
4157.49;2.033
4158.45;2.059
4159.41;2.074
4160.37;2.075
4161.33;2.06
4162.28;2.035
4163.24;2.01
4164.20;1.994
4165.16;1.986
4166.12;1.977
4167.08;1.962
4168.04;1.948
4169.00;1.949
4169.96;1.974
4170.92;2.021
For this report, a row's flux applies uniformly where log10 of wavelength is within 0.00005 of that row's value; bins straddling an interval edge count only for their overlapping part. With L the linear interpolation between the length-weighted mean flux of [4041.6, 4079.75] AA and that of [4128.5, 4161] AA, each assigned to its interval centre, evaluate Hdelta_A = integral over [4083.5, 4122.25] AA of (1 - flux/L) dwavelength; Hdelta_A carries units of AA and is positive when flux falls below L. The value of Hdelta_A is -2.6 AA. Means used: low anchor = 2.14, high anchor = 2.07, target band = 2.25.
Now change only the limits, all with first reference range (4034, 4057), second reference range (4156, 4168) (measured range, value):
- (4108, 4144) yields -2.3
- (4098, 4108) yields -0.8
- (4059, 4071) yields 0.1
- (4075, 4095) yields -0.5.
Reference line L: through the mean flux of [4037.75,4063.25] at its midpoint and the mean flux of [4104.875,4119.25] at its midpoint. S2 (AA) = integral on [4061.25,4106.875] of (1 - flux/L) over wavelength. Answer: 1.0 AA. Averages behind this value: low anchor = 2.15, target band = 2.18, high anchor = 2.3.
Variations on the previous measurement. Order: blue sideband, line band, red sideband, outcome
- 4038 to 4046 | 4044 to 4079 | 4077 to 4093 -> 1.0 AA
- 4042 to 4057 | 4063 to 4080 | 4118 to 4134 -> 0.1 AA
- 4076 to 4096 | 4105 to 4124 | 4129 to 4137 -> -0.7 AA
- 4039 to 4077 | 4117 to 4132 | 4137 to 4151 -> -1.0 AA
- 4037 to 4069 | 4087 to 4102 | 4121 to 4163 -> -0.9 AA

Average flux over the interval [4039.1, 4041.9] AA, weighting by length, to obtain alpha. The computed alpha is 2.24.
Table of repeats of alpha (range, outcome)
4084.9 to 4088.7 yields 2.09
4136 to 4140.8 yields 2.15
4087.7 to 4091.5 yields 2.21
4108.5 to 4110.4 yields 2.27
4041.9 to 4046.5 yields 2.22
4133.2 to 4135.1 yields 2.2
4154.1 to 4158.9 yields 2.01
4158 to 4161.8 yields 2.06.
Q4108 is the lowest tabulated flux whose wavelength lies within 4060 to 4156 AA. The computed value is 1.973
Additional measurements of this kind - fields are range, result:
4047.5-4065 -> 2.038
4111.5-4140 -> 2.114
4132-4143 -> 2.024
